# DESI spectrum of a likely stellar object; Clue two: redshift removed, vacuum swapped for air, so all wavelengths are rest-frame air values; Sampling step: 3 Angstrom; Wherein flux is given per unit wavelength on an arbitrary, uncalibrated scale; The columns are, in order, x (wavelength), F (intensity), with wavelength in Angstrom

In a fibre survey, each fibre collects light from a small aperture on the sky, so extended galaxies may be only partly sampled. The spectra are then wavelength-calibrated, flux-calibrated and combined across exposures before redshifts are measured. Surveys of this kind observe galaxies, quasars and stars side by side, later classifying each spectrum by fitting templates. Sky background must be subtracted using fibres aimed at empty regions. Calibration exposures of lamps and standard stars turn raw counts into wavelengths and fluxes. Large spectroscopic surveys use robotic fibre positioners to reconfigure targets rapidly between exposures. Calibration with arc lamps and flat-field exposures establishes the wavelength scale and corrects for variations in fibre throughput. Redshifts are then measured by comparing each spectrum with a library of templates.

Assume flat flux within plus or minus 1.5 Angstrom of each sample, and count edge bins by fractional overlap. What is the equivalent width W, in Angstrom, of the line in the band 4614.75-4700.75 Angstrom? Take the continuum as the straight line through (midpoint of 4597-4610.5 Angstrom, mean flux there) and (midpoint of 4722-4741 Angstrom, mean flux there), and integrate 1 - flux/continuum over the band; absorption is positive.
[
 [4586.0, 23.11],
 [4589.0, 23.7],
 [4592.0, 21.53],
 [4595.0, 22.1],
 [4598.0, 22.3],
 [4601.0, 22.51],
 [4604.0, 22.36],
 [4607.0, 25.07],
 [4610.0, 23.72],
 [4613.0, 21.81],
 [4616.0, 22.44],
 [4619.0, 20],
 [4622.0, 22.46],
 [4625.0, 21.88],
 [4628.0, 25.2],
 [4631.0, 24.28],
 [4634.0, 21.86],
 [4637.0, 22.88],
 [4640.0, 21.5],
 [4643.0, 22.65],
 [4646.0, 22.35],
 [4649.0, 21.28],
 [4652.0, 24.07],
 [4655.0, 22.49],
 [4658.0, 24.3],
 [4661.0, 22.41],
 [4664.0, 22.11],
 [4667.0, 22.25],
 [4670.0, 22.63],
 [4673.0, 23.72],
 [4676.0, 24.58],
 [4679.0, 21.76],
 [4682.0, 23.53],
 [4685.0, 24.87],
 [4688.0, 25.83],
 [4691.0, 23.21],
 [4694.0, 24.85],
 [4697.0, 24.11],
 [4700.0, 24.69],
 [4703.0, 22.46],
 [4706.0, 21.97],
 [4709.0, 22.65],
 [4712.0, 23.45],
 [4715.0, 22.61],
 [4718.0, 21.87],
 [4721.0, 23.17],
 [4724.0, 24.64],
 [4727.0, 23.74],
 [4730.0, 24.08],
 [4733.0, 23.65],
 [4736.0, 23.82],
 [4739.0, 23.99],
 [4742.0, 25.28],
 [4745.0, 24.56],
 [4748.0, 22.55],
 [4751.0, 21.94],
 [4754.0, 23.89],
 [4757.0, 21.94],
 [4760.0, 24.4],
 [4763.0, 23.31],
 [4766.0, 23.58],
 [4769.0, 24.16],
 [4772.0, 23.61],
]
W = 1.6 Angstrom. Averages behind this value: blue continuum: 23.2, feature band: 23.1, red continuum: 24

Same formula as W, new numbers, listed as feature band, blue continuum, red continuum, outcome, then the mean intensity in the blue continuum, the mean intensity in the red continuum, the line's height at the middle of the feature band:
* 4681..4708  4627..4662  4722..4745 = -0.36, 22.9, 24.2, 23.6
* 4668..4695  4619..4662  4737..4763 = -0.93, 22.7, 23.6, 23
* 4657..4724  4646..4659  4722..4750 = 0.15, 22.9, 24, 23.4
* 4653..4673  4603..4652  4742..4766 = 0.04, 22.7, 23.4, 22.9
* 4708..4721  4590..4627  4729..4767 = 0.34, 22.4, 23.6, 23.3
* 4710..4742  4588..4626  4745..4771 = -0.62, 22.4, 23.3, 23.1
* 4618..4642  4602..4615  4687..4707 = 0.81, 23.2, 23.9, 23.3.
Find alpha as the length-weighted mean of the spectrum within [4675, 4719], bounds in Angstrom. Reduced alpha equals 23.5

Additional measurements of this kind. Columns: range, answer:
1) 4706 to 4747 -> 23.6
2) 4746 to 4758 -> 22.7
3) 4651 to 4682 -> 23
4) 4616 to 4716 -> 23.1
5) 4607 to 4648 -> 22.6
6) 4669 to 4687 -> 23.6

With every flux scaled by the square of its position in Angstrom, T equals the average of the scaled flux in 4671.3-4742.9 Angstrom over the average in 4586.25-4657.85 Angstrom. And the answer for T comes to 1.1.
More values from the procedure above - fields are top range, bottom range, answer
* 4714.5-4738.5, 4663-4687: 1.03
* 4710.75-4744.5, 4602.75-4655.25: 1.09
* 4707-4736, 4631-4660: 1.06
